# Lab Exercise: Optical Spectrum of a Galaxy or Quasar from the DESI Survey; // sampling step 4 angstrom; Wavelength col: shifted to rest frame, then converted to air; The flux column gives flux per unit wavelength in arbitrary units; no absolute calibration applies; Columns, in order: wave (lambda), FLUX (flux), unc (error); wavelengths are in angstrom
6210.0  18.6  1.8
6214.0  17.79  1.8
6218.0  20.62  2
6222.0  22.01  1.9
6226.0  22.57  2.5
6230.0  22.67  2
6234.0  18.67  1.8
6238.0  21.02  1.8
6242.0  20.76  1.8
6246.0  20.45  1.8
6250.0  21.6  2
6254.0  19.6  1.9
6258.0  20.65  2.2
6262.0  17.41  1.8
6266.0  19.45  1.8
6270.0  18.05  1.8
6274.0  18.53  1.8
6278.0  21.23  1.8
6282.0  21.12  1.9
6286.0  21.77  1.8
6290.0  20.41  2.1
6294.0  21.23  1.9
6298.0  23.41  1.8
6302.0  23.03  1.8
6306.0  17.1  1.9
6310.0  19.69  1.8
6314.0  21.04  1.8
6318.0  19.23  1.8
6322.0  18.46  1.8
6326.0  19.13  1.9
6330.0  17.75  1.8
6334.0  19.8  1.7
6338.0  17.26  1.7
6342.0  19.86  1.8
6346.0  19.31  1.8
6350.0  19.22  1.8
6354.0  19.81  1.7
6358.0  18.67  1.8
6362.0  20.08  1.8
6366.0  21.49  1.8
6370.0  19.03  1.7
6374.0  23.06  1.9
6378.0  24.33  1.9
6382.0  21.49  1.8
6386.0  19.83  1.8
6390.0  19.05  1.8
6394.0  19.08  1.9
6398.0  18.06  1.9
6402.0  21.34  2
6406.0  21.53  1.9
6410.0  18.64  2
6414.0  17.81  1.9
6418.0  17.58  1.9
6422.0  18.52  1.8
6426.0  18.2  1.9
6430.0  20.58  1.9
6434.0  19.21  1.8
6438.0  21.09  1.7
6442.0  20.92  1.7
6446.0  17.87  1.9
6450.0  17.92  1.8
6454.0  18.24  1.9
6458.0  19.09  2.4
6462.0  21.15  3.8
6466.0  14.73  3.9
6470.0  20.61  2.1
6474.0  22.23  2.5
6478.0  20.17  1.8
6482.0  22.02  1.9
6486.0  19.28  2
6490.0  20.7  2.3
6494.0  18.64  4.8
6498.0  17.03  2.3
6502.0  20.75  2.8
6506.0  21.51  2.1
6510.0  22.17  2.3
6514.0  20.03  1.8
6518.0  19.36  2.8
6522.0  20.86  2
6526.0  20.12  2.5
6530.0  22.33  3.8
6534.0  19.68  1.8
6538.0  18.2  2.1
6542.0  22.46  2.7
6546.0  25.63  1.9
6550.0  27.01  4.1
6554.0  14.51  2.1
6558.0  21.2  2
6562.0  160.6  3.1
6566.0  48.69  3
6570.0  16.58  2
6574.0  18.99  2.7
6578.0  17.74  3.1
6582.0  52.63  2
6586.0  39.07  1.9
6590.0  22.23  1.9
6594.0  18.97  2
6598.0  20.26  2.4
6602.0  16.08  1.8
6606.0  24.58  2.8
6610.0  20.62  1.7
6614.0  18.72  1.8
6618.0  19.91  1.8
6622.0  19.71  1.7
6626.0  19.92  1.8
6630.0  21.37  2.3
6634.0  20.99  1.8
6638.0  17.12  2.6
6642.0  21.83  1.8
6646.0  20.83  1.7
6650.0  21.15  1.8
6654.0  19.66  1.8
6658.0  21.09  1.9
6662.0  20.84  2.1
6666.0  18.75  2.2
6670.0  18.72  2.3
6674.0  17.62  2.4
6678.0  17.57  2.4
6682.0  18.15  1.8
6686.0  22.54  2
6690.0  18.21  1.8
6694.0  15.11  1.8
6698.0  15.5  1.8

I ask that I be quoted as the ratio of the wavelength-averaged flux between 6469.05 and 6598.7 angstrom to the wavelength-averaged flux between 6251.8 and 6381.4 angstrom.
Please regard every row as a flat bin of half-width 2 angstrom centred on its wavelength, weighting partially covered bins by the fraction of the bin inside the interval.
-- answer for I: 1.4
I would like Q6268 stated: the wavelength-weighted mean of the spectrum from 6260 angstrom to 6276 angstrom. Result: 18.4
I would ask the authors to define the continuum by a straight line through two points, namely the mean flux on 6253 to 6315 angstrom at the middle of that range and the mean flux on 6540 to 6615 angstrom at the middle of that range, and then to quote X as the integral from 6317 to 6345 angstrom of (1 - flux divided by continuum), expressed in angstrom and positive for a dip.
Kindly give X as 4.2 angstrom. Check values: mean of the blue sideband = 20.2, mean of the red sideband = 32.1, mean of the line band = 18.8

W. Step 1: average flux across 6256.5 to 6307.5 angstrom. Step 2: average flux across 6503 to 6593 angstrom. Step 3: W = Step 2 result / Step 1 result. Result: 1.49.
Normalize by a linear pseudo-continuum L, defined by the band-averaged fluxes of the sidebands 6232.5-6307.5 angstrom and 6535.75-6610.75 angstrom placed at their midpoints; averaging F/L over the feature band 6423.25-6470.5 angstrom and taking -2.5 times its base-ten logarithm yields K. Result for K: 0.383 mag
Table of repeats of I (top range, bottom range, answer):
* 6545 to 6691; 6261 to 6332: 1.31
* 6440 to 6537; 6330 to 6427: 1.01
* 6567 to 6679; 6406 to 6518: 1.12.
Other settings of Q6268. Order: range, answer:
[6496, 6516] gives 20.3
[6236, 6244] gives 20.9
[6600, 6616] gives 20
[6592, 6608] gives 20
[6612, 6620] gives 19.3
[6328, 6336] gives 18.8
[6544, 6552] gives 26.3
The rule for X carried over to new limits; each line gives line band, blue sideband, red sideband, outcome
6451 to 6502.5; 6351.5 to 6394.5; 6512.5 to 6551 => 4.0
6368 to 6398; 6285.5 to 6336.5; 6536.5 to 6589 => 5.1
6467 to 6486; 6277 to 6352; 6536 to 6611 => 4.7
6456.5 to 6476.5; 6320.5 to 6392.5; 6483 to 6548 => 0.8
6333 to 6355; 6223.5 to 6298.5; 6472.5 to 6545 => 1.4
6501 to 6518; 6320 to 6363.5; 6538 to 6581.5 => 6.2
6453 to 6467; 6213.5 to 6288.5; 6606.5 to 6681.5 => 1.1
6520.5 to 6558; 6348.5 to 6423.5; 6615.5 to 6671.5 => -2.1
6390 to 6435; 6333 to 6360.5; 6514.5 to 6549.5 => 1.7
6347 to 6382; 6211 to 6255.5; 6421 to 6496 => -1.2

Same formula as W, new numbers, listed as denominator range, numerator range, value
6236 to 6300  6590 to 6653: 0.99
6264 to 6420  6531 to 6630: 1.46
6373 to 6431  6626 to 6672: 1.02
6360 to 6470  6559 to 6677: 1.39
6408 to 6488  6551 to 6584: 2.25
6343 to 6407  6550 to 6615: 1.64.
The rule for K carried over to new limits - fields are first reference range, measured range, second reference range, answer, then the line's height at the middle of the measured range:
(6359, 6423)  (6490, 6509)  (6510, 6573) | 0.39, 28.2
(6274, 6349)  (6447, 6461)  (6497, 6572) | 0.37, 26.1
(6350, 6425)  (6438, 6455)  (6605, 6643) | 0.05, 20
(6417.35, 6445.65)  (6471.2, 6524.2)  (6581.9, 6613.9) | 0.06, 21.6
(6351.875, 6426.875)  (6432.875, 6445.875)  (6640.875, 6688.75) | -0.01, 19.9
